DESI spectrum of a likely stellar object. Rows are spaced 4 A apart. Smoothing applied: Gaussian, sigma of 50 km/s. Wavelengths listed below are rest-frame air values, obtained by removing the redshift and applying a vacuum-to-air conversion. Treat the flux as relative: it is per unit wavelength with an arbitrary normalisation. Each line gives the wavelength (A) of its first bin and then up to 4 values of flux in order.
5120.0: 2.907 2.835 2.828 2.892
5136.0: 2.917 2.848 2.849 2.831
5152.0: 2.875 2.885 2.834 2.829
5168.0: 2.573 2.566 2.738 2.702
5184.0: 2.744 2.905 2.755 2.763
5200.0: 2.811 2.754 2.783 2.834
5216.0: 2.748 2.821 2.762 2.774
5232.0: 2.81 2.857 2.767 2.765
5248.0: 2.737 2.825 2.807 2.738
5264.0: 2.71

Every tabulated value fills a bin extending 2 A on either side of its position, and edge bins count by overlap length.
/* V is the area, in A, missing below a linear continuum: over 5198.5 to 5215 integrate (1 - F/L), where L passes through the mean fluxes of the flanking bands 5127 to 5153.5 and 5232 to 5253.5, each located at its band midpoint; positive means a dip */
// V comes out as 0.14 A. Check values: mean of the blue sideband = 2.86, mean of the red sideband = 2.79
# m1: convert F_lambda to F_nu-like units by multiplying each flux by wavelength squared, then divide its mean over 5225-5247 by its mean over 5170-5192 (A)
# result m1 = 1.04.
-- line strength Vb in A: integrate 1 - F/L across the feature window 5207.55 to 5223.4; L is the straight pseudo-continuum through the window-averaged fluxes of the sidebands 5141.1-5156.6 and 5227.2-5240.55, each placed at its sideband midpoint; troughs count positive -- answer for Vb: 0.1 A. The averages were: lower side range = 2.86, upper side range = 2.81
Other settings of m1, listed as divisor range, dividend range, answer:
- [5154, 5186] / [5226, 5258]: 1.05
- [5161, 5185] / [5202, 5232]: 1.05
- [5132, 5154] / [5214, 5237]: 1.01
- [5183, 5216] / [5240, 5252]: 1.01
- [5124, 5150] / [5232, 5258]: 1.02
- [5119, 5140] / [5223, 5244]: 1.01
